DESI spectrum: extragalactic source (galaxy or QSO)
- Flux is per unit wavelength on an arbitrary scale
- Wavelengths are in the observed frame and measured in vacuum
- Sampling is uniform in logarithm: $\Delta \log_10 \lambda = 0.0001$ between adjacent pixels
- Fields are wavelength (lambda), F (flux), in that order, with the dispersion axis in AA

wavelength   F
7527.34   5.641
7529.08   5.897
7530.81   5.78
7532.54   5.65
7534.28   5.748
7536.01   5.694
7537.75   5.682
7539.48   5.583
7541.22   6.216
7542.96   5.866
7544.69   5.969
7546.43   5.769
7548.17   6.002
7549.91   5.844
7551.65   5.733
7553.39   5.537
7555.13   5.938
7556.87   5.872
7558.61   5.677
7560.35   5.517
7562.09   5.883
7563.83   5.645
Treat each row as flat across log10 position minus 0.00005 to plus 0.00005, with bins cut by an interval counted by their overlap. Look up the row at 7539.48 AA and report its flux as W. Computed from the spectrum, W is 5.583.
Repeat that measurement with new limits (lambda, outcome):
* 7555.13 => 5.938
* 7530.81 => 5.78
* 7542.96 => 5.866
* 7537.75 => 5.682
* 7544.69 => 5.969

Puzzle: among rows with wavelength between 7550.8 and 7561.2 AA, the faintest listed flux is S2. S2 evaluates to 5.517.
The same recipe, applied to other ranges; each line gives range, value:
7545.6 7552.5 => 5.733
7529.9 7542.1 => 5.583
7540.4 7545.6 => 5.866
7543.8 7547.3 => 5.769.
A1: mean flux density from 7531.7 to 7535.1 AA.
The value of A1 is 5.69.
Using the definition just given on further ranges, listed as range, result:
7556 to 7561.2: 5.69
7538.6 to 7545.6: 5.91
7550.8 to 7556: 5.73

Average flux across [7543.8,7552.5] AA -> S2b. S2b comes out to 5.86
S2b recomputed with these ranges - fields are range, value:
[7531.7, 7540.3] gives 5.67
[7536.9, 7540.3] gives 5.64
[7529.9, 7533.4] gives 5.73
